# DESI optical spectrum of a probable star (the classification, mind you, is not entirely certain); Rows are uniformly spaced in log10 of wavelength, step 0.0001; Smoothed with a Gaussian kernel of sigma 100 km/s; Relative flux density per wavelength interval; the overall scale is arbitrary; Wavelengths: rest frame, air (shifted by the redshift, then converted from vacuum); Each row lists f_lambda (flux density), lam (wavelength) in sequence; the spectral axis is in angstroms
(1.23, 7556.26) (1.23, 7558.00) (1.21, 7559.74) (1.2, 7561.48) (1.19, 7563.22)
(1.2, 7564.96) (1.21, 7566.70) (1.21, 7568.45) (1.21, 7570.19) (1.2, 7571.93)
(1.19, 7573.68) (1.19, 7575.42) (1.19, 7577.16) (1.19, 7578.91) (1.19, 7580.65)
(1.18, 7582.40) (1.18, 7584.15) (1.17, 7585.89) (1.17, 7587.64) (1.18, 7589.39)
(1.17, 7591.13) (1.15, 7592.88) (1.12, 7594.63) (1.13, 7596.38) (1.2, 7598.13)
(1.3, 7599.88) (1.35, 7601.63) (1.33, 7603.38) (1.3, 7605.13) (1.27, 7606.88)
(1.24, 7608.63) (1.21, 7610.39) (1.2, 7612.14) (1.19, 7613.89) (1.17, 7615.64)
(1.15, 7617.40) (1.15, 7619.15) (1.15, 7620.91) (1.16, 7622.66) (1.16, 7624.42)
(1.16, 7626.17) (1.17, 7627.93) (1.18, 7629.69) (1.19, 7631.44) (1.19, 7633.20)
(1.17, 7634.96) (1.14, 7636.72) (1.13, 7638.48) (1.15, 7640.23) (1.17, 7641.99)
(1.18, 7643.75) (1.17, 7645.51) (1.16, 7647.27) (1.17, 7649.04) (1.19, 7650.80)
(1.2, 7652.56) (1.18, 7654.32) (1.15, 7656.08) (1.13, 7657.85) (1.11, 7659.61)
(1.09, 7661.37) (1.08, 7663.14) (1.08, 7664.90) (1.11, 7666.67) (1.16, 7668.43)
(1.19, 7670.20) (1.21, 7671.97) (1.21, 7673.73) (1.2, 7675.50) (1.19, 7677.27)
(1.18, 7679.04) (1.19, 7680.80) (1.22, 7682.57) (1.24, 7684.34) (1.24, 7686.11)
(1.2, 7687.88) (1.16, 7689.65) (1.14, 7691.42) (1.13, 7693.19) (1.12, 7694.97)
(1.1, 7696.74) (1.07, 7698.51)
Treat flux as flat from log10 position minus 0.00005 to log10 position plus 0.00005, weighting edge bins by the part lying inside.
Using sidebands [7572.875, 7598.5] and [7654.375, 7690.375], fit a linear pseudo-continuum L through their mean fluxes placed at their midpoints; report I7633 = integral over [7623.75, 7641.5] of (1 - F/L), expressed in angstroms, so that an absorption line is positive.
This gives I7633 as 0.1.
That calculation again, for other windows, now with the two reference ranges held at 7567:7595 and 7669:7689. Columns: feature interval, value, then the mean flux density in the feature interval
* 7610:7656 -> 0.9 angstroms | 1.17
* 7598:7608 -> -0.9 angstroms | 1.3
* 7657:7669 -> 0.9 angstroms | 1.11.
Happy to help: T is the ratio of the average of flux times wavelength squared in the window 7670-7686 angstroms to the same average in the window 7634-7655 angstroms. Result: 1.04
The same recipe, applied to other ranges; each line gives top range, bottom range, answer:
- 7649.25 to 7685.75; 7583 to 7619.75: 0.98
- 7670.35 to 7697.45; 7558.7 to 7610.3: 1.00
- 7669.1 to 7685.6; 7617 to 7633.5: 1.05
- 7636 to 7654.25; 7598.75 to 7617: 0.94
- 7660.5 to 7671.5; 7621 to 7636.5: 0.97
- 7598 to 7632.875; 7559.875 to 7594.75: 1.03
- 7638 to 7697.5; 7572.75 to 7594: 1.01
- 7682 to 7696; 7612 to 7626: 1.03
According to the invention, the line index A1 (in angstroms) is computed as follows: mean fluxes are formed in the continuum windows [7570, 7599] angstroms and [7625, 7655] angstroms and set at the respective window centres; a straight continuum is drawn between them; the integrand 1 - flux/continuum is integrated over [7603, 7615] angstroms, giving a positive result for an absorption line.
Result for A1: -0.7 angstroms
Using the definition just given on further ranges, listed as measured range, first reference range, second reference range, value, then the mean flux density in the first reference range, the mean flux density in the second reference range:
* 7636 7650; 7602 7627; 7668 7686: 0.5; 1.21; 1.2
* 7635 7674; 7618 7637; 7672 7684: 1.1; 1.17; 1.2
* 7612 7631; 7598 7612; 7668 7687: 1.4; 1.27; 1.2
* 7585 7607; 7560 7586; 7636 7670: -0.7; 1.19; 1.15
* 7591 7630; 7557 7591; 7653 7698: -0.6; 1.19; 1.16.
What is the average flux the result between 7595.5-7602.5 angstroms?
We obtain 1.24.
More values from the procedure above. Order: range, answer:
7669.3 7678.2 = 1.2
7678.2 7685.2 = 1.21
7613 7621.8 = 1.16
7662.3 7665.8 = 1.08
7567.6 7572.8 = 1.21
